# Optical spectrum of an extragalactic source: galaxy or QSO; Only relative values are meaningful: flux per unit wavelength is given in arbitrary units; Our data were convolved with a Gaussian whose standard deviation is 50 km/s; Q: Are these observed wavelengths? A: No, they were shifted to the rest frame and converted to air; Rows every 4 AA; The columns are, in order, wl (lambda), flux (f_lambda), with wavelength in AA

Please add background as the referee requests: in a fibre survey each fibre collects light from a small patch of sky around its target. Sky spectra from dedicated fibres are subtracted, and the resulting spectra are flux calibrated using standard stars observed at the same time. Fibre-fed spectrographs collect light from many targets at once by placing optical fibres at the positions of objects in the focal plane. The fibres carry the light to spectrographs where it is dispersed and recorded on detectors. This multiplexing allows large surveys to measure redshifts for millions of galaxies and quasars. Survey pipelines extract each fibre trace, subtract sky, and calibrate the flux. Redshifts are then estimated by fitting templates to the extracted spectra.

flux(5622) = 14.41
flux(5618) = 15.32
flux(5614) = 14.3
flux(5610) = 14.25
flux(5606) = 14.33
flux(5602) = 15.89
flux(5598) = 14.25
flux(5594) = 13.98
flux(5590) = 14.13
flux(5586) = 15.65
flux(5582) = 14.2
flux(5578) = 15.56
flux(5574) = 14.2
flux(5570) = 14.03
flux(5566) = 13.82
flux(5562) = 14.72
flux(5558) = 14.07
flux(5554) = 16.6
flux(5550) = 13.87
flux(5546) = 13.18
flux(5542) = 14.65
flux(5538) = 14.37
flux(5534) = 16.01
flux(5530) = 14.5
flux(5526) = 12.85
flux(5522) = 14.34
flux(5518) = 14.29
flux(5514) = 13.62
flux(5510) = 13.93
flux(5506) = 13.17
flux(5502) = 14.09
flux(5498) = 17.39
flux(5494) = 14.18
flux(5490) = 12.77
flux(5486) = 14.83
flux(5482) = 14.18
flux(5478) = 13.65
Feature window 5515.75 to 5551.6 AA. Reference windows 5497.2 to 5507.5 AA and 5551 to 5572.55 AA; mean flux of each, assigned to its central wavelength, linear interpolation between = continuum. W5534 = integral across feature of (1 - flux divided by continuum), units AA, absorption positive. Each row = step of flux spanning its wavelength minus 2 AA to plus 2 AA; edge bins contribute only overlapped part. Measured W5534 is 1.0 AA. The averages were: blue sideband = 14.7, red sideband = 14.6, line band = 14.2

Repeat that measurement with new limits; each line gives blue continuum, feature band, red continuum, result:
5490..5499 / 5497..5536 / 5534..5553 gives 0.9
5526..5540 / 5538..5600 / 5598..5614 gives 0.9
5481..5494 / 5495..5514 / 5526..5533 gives -0.6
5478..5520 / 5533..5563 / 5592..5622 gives -0.5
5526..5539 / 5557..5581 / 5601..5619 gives 0.5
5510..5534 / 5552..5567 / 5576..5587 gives -0.2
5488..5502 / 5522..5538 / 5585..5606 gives 0.3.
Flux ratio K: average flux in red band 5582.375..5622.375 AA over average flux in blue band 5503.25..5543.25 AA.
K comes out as 1.03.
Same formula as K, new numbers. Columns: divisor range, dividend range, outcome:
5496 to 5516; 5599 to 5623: 1.02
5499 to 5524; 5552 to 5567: 1.06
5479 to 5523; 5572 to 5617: 1.03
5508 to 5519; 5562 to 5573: 1.01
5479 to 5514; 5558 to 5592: 1.02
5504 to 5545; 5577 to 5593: 1.05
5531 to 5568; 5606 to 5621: 1.00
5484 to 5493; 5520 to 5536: 1.04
